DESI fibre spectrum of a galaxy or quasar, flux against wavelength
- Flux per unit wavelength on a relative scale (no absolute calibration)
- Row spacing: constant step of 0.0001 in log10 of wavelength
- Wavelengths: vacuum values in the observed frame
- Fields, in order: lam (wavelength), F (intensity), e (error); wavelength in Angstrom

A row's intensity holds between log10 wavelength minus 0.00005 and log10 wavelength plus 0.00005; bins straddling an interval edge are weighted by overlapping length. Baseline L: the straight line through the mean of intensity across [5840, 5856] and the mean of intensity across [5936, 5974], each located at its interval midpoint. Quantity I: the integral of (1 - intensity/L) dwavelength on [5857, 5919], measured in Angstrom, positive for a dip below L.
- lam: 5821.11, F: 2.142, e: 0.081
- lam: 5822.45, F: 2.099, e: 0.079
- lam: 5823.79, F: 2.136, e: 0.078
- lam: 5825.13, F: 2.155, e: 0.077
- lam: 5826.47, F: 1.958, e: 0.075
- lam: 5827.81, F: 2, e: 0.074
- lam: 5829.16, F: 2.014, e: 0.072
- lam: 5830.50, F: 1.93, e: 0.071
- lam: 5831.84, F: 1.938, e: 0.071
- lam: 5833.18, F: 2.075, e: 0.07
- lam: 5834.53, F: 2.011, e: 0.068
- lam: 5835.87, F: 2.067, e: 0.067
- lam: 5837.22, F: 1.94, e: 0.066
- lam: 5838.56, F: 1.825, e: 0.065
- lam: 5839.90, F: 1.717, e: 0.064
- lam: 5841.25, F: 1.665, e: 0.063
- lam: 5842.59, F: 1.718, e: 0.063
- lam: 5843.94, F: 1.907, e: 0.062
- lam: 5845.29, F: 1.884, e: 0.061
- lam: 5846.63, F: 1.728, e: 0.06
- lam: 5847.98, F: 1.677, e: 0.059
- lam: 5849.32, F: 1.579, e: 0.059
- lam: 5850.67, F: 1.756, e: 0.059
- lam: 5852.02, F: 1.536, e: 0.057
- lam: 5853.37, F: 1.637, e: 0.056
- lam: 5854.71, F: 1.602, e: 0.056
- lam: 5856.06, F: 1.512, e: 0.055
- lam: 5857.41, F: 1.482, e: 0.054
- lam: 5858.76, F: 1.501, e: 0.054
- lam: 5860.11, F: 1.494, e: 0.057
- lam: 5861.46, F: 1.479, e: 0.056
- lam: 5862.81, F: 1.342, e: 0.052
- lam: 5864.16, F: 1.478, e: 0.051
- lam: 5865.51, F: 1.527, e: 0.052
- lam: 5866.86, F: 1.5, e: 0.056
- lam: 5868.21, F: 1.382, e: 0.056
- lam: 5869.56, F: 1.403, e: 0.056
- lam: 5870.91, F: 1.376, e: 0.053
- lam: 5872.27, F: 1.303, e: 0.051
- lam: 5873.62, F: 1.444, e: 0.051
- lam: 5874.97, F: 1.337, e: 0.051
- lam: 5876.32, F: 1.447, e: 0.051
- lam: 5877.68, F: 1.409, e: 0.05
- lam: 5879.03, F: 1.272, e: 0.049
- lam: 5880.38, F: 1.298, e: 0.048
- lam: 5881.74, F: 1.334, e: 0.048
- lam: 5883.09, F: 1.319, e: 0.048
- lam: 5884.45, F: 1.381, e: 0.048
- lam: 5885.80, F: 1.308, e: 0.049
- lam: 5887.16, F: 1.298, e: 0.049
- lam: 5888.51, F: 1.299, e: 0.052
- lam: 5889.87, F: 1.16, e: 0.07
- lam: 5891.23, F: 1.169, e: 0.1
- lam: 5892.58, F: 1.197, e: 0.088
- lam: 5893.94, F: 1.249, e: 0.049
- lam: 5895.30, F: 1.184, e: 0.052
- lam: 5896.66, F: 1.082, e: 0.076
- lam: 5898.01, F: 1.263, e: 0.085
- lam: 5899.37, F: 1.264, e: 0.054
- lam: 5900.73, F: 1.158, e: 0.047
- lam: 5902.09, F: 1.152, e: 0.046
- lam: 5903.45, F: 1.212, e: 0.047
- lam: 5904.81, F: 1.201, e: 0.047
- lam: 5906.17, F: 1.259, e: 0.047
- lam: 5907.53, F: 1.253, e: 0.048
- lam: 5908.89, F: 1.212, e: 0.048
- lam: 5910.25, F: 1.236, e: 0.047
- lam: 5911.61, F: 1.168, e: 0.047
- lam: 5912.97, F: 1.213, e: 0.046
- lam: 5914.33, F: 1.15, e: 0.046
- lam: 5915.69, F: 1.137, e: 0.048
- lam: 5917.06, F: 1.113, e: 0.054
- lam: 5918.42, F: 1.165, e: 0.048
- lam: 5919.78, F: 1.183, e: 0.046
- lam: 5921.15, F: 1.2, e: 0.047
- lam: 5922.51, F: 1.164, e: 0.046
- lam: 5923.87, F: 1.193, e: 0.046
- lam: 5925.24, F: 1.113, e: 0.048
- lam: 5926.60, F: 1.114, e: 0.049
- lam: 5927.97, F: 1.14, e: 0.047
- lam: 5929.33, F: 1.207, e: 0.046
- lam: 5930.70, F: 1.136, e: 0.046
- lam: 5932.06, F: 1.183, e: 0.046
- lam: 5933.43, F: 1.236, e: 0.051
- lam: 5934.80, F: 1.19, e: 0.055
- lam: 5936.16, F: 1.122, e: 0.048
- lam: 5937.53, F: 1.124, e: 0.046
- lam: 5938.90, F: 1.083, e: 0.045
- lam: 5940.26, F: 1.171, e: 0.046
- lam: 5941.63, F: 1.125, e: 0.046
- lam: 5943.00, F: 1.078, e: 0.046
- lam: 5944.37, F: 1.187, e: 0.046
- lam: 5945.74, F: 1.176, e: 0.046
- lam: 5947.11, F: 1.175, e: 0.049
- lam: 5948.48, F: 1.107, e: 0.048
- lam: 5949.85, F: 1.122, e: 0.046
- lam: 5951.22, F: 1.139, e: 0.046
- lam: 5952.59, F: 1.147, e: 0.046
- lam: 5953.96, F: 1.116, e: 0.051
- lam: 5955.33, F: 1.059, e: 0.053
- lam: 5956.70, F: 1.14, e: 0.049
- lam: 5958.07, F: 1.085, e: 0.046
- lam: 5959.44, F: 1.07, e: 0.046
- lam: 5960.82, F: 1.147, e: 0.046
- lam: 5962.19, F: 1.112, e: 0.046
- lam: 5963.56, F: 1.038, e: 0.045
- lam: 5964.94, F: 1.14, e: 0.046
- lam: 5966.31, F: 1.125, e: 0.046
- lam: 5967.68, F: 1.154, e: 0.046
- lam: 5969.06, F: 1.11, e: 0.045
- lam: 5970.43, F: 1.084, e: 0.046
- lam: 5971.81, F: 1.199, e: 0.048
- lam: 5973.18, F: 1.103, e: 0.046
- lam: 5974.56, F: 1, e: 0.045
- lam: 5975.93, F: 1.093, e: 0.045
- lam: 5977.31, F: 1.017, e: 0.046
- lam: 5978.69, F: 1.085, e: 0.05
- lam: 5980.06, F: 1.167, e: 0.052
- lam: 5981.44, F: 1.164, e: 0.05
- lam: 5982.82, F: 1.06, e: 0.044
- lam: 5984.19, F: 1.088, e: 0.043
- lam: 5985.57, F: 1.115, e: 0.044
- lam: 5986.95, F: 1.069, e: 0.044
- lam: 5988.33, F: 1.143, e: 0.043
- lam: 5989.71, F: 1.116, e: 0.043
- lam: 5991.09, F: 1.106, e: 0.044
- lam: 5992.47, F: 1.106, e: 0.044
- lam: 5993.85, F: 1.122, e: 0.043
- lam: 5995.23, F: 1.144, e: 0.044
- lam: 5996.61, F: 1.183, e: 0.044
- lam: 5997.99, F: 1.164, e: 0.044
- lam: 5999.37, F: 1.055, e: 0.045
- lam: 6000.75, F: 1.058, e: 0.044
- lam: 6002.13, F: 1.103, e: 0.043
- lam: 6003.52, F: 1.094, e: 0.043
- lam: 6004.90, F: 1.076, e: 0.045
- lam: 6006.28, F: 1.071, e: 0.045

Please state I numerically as 7.77 Angstrom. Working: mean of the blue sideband 1.69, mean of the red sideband 1.12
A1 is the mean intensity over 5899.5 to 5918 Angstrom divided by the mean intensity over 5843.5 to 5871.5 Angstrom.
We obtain 0.8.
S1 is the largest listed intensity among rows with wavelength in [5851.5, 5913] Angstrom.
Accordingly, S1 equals 1.637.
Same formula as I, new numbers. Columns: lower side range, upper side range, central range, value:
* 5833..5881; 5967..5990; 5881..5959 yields 8.93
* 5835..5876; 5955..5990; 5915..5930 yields 1.78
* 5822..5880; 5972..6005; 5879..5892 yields 2.11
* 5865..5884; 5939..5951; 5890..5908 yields 1.32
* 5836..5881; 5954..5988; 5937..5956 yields 1.13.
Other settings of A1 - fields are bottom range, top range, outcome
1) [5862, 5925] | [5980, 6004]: 0.88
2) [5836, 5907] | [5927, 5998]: 0.78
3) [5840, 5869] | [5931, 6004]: 0.70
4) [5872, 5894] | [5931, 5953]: 0.88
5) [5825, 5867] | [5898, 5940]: 0.68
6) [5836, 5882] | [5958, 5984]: 0.71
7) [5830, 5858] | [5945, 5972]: 0.63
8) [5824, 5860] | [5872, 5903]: 0.71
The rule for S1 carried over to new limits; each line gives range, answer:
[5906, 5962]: 1.259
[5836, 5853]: 1.94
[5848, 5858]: 1.756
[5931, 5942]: 1.236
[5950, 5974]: 1.199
